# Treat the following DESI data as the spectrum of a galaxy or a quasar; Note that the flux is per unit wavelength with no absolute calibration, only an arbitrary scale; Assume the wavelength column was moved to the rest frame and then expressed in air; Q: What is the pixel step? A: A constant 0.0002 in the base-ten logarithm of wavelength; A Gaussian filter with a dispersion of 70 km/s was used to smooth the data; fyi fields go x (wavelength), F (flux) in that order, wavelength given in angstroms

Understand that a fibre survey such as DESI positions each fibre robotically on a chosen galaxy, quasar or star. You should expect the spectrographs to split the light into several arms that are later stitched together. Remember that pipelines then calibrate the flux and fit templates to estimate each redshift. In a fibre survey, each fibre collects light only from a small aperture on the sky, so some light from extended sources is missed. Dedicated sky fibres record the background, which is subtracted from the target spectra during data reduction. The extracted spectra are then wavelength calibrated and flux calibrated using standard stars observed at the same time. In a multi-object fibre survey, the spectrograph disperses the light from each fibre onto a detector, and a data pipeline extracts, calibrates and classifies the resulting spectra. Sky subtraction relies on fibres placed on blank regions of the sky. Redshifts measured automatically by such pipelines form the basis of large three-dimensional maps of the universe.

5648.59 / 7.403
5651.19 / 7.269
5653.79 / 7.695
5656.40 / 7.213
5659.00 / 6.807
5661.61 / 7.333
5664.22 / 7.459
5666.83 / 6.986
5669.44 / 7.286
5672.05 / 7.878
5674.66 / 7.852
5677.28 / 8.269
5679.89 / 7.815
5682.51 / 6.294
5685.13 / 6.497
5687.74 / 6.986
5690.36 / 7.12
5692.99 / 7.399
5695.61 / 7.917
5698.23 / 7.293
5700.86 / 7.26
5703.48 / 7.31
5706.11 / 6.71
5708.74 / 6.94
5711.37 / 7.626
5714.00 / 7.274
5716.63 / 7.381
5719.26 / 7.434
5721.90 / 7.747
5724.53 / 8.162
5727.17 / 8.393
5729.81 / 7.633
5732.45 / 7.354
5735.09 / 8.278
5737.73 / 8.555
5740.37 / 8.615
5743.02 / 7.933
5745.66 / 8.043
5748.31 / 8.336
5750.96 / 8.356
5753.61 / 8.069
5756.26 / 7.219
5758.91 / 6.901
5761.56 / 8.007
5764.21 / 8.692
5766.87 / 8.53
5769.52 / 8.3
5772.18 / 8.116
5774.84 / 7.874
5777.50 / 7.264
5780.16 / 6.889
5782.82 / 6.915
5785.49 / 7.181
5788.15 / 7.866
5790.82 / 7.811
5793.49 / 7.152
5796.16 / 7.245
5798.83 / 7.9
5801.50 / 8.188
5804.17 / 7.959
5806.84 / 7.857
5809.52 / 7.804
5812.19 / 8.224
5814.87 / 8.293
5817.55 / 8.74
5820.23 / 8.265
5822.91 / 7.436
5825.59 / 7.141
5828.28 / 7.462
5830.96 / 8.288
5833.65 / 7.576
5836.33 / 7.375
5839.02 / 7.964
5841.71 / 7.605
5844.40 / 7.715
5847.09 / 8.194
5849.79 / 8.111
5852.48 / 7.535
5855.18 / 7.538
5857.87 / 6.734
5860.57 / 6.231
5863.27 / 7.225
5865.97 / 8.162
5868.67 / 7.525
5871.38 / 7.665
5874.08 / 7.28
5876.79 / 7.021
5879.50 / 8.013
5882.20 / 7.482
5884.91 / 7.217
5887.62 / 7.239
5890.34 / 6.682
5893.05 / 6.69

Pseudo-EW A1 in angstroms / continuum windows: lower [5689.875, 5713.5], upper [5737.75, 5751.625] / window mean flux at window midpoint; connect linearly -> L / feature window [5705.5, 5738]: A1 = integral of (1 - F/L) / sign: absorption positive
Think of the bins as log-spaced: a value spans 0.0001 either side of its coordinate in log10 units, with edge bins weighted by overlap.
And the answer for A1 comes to 0.5 angstroms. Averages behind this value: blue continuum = 7.29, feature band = 7.64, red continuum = 8.28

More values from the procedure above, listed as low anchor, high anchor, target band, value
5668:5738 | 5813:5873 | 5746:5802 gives -1.2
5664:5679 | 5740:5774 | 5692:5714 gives 1.4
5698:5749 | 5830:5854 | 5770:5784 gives 0.5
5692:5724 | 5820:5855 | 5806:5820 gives -1.0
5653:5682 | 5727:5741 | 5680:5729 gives 3.0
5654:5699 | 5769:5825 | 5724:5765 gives -2.5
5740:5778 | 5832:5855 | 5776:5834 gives 1.2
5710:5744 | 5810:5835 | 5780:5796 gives 1.2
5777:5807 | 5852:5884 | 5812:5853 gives -2.4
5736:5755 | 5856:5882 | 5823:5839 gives 0.1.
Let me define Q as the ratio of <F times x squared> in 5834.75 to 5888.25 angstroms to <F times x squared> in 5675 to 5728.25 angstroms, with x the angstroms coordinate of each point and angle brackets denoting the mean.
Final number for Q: 1.1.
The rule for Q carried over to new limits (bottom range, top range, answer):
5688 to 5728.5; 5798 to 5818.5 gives 1.13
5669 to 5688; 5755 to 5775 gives 1.11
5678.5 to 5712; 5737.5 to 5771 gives 1.16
